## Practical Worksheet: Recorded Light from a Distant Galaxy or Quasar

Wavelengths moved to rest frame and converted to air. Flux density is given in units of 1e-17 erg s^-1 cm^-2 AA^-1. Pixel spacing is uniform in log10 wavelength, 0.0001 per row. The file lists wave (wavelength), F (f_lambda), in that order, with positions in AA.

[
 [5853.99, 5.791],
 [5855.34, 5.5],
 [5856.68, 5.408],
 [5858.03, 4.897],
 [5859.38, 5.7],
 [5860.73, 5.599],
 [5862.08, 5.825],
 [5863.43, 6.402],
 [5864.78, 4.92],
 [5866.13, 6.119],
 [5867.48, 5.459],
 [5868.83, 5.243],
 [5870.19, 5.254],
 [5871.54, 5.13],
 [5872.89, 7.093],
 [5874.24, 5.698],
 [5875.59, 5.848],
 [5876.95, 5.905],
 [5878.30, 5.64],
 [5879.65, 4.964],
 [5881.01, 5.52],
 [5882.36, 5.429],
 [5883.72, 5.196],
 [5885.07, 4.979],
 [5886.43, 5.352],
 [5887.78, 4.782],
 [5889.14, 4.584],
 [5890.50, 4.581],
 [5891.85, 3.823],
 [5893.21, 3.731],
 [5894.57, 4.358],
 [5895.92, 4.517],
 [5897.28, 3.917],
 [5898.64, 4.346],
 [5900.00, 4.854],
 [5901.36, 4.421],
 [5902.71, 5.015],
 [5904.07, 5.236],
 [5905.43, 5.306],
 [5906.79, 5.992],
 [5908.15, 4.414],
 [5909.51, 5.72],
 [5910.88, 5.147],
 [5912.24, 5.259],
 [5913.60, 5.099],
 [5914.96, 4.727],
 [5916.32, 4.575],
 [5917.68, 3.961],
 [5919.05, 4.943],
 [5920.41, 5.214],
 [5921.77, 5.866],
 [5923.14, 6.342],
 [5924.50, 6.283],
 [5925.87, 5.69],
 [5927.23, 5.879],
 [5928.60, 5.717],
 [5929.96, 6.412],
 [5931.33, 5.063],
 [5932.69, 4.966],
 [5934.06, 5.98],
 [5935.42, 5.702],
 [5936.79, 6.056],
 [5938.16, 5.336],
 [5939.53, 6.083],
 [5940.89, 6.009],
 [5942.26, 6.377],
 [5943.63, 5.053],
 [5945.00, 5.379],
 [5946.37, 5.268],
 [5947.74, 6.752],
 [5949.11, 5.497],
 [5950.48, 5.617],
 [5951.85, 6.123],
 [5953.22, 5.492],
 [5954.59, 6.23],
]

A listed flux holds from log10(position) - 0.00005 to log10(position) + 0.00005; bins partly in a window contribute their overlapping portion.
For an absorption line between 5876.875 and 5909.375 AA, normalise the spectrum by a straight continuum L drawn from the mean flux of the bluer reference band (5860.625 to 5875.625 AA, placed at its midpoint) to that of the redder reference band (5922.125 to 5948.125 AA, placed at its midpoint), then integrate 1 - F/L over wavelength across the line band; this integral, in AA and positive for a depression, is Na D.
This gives 5.0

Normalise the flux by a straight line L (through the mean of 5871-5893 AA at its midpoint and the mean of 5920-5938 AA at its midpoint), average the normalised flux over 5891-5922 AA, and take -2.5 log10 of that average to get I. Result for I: 0.16 mag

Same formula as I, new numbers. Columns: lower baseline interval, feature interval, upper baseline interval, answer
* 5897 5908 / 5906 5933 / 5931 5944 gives -0.02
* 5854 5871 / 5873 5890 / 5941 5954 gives 0.04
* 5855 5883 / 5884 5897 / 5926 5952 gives 0.24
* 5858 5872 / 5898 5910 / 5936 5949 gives 0.13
